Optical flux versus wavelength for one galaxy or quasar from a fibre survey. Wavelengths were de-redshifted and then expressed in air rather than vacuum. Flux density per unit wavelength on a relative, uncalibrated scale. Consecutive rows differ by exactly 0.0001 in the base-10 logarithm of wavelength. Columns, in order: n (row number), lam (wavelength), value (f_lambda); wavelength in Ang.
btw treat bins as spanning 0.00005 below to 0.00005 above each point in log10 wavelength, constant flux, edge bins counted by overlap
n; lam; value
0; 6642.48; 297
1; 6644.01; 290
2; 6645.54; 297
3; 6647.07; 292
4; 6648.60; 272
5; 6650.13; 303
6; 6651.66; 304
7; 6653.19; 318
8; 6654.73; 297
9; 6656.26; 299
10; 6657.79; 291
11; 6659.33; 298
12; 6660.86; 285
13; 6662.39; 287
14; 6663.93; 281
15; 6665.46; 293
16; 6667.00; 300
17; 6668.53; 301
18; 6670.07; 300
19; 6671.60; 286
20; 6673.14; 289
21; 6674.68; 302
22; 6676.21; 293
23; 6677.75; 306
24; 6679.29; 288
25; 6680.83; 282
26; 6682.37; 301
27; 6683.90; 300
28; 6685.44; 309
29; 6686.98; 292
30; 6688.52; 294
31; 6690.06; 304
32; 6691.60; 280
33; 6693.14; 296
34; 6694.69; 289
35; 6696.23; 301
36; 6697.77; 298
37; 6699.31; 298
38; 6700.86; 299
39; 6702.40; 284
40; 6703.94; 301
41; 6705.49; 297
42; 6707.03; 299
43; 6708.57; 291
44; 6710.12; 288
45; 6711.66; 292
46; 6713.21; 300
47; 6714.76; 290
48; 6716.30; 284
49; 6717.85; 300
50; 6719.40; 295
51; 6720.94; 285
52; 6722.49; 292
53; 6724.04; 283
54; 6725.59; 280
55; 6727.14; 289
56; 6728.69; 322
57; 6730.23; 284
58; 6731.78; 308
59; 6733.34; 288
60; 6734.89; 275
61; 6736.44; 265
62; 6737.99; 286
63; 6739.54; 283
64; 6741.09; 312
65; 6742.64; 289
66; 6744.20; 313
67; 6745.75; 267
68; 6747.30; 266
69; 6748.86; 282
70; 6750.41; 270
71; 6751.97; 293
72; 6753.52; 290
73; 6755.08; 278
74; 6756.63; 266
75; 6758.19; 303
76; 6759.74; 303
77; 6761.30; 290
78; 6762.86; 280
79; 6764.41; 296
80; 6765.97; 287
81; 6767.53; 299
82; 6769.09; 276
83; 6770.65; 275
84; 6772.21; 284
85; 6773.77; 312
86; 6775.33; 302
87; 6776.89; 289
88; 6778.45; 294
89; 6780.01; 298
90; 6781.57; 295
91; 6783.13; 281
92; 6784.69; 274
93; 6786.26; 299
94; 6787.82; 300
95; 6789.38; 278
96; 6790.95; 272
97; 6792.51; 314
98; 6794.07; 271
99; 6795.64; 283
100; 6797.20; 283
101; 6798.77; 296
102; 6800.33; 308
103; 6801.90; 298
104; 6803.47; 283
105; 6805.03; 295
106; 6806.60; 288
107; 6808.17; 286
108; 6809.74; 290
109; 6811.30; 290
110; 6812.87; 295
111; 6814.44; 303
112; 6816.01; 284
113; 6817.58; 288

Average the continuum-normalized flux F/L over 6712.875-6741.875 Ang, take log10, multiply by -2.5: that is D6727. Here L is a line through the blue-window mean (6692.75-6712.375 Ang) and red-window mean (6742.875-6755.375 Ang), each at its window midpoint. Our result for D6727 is -0.01 mag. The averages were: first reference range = 295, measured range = 290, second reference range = 283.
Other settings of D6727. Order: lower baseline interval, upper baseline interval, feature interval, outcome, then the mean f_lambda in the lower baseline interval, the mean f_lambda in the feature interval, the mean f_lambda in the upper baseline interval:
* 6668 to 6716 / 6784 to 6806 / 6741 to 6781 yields 0.01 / 295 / 289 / 290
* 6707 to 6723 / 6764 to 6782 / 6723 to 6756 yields 0.02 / 292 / 287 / 292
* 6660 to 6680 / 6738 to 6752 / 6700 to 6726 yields -0.01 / 293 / 292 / 286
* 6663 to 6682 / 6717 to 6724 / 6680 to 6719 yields -0.01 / 293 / 295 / 292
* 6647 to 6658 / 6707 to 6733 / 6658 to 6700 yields 0.00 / 298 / 295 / 293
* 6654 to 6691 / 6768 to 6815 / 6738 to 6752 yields 0.02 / 295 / 286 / 290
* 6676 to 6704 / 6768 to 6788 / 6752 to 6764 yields 0.01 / 295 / 288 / 291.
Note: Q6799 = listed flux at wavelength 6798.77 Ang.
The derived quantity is 296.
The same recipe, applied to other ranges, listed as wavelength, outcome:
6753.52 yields 290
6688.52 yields 294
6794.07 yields 271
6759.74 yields 303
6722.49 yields 292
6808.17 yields 286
